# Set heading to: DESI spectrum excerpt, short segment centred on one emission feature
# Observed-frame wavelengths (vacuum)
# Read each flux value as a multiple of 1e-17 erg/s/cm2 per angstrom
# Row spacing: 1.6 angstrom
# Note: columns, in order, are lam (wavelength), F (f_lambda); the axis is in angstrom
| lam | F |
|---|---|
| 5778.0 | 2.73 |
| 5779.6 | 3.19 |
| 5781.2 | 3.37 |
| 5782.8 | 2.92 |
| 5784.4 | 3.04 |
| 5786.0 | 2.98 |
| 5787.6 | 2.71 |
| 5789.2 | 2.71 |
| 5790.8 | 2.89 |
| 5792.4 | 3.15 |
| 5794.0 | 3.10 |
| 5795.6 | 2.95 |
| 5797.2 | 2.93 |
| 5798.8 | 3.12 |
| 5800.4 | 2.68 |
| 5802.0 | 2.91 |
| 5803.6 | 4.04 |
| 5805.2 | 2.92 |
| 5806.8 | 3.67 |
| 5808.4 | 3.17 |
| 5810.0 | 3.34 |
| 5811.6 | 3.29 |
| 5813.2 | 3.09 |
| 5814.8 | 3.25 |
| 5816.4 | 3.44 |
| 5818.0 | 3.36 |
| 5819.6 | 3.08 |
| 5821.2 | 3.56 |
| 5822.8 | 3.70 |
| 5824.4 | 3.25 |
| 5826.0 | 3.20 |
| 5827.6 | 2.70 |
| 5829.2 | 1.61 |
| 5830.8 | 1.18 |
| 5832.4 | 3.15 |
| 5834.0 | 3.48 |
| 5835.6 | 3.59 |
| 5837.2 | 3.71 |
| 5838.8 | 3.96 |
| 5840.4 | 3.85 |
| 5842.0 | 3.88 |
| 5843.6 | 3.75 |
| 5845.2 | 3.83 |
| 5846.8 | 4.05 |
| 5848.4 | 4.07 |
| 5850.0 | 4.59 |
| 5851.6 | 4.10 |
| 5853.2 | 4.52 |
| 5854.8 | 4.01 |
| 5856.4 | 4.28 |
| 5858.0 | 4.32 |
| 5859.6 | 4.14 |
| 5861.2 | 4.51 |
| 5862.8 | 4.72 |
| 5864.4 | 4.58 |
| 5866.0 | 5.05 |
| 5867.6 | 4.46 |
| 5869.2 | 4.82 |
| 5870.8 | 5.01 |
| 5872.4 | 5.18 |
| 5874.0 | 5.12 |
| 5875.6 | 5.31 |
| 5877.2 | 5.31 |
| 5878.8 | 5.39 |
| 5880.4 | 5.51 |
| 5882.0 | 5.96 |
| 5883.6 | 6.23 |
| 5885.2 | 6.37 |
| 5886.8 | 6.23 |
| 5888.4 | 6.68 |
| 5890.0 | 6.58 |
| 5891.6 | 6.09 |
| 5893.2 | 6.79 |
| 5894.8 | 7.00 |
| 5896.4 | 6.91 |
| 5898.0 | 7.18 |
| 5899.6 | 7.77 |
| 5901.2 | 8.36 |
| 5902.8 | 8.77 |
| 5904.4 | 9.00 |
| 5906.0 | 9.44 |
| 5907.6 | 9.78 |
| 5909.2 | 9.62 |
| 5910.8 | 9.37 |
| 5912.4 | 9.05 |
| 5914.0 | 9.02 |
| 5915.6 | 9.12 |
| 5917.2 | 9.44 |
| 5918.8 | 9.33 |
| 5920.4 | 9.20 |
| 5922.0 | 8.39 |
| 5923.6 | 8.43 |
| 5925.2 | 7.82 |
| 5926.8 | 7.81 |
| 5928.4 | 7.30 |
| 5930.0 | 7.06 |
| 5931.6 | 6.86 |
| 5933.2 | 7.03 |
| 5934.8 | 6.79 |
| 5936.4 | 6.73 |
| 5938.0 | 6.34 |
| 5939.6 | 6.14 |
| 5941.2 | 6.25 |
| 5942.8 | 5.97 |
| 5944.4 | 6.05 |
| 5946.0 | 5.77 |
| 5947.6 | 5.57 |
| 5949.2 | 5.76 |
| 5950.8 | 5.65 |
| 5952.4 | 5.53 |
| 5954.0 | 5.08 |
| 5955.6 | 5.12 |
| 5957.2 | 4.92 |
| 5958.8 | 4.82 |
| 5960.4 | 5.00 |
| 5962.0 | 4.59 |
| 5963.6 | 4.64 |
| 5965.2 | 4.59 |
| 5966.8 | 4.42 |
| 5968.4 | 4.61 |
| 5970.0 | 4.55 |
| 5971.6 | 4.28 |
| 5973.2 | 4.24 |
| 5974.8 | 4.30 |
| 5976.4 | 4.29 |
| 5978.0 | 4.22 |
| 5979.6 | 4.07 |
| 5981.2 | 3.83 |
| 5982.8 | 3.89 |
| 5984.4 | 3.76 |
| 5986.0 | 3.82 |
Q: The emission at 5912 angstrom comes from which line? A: C IV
